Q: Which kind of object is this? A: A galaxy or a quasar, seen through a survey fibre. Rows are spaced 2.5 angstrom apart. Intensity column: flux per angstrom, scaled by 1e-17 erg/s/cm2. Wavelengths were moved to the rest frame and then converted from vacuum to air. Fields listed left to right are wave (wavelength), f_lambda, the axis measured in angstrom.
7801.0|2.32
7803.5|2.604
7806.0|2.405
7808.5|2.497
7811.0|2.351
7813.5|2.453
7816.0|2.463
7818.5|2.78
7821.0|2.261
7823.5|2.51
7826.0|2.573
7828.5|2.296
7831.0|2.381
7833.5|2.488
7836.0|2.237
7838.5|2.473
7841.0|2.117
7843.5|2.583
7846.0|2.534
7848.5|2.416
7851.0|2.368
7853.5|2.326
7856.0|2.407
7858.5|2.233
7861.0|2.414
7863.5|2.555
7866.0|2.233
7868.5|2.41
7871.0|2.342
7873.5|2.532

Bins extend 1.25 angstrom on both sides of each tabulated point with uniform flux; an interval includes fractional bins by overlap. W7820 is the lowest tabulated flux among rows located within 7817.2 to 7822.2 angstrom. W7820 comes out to 2.261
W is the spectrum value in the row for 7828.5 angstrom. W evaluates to 2.296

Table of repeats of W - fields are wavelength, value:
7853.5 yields 2.326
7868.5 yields 2.41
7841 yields 2.117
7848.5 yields 2.416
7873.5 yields 2.532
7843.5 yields 2.583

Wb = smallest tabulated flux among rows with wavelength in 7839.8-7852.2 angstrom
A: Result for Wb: 2.117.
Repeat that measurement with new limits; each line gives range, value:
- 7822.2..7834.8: 2.296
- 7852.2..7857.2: 2.326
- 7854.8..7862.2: 2.233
